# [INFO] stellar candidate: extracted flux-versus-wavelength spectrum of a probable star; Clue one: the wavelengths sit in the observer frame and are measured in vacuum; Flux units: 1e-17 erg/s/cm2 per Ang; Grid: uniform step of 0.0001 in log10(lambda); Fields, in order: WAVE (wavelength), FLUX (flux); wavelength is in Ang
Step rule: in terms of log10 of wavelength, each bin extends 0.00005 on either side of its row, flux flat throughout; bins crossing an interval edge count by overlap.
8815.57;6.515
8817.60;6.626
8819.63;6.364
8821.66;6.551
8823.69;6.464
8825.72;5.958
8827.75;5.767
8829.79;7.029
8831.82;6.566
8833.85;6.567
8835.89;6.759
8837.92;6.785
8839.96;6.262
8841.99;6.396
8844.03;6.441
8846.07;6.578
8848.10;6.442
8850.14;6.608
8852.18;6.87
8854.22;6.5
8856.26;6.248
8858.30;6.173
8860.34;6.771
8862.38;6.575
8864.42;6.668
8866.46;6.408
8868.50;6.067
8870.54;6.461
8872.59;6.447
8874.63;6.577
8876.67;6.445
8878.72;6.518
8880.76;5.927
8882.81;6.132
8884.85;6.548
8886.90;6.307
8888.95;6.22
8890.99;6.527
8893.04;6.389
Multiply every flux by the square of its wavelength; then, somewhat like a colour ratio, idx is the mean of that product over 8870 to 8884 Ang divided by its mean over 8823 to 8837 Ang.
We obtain 1.00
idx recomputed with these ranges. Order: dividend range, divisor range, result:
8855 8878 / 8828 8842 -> 0.98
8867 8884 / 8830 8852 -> 0.97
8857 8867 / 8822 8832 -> 1.03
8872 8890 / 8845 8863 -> 0.98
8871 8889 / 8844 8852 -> 0.98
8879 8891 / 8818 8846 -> 0.98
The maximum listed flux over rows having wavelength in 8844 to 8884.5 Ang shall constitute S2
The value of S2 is 6.87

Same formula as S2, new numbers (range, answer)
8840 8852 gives 6.608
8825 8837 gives 7.029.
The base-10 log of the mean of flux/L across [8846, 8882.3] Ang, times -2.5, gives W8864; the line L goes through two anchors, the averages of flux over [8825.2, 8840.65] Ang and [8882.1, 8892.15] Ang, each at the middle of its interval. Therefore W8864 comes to -0.01 mag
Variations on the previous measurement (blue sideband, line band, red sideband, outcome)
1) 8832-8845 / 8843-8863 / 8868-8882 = -0.01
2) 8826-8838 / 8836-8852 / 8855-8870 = -0.01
